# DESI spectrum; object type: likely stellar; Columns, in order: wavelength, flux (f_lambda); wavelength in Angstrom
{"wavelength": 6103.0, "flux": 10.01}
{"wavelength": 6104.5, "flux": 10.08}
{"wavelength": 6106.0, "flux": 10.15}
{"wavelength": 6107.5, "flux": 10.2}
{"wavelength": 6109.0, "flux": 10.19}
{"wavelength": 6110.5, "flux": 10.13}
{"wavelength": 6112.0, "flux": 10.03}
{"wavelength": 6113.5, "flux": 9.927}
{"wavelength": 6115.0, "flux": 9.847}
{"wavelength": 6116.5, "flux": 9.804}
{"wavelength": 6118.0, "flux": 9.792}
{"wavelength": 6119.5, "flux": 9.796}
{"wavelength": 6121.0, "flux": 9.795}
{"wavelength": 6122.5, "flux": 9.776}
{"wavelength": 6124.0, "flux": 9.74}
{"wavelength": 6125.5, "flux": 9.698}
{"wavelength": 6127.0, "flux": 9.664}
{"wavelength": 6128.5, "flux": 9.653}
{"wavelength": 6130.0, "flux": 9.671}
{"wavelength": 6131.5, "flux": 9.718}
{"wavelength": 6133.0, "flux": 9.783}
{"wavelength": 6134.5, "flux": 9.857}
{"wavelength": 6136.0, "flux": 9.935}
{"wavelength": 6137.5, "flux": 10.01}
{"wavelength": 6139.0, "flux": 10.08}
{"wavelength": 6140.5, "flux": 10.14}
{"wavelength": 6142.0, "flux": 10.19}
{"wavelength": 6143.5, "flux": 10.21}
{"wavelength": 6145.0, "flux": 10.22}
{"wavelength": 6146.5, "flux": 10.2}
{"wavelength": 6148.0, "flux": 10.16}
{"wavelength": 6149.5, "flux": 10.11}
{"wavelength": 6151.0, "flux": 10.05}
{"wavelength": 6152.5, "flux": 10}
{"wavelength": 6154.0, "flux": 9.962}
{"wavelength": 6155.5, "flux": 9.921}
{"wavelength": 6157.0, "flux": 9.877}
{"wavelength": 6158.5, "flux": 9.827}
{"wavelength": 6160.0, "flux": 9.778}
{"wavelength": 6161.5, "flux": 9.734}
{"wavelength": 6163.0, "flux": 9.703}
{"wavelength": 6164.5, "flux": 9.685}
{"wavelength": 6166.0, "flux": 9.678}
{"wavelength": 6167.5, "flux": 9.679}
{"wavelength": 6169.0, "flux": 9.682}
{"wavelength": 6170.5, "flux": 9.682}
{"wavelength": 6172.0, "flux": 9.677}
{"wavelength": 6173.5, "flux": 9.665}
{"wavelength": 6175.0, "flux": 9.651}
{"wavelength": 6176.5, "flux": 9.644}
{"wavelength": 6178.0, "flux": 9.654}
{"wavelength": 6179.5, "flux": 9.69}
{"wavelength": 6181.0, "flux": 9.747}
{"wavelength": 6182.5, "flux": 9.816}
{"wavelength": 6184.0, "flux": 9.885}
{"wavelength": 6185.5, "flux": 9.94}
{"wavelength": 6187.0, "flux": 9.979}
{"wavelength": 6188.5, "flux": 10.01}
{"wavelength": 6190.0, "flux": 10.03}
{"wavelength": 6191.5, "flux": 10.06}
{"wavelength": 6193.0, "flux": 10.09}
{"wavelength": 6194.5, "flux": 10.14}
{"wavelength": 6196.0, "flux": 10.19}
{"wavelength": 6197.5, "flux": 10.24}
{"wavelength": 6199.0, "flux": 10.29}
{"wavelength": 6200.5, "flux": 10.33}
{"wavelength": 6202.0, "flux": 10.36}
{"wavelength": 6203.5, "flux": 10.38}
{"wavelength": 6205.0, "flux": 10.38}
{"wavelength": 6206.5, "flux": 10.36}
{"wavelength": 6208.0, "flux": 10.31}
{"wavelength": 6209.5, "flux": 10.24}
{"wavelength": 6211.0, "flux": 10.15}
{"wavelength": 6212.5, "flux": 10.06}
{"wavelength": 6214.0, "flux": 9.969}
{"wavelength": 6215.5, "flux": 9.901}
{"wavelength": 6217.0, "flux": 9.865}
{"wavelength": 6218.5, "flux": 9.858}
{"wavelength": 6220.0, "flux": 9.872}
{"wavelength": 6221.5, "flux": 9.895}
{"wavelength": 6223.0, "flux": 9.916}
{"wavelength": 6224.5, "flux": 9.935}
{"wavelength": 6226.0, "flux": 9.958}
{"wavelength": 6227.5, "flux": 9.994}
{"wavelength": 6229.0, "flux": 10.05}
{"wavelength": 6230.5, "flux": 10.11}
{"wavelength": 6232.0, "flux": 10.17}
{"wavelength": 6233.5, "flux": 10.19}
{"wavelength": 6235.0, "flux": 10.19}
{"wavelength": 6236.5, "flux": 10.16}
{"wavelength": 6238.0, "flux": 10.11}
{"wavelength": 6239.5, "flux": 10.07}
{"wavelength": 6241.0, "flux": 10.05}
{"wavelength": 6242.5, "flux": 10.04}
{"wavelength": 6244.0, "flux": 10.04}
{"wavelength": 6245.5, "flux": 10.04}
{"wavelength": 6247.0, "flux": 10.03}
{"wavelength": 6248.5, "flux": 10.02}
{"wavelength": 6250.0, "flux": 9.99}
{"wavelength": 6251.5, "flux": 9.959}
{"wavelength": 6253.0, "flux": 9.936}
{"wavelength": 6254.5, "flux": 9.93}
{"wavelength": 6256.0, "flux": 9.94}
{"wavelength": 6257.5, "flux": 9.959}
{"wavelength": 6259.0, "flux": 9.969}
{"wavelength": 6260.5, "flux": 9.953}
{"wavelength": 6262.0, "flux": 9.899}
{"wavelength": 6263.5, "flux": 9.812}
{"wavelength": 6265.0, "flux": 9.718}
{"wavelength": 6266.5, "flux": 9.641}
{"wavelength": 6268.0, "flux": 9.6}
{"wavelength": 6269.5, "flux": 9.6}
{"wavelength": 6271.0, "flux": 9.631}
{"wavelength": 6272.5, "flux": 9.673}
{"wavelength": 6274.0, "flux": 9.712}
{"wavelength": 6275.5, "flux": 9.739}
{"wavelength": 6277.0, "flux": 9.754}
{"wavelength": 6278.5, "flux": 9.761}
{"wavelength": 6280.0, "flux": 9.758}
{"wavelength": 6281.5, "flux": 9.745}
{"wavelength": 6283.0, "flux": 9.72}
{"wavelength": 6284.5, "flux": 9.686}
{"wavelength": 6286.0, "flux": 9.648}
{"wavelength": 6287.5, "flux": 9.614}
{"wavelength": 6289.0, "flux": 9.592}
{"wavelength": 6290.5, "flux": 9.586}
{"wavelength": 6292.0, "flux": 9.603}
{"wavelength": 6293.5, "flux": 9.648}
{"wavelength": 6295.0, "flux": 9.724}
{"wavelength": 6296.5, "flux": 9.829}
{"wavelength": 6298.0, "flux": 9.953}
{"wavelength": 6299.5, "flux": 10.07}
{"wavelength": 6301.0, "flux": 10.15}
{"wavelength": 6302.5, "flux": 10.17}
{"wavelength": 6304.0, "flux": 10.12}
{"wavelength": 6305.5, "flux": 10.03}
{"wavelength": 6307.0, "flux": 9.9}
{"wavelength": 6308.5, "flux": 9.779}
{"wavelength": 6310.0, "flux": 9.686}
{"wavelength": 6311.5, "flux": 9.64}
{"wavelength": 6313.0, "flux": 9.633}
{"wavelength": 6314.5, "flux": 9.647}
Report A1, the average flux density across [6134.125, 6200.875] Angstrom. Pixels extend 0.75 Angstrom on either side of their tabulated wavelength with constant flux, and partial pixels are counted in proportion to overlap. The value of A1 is 9.93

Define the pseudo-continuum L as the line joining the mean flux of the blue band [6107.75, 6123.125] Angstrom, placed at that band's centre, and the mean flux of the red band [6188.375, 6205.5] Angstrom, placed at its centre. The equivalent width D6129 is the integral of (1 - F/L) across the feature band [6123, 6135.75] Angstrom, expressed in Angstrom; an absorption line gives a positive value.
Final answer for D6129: 0.30 Angstrom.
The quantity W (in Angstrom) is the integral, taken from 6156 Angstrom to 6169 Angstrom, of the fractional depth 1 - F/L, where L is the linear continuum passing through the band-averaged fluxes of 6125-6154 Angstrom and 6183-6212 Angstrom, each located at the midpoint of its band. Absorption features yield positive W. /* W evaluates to 0.39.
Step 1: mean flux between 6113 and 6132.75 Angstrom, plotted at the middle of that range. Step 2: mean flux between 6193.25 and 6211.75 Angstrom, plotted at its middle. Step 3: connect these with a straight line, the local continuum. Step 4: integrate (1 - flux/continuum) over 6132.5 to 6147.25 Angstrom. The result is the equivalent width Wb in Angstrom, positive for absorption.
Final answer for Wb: -0.3 Angstrom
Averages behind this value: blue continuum 9.76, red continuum 10.3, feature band 10.1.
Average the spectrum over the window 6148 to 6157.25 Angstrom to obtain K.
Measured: 10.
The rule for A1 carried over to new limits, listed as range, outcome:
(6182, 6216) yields 10.1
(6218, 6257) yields 10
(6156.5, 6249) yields 9.98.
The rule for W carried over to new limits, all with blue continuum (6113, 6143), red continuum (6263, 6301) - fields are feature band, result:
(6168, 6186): 0.2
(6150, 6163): -0.1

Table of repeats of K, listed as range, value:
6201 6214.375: 10.3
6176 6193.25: 9.88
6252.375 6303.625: 9.79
